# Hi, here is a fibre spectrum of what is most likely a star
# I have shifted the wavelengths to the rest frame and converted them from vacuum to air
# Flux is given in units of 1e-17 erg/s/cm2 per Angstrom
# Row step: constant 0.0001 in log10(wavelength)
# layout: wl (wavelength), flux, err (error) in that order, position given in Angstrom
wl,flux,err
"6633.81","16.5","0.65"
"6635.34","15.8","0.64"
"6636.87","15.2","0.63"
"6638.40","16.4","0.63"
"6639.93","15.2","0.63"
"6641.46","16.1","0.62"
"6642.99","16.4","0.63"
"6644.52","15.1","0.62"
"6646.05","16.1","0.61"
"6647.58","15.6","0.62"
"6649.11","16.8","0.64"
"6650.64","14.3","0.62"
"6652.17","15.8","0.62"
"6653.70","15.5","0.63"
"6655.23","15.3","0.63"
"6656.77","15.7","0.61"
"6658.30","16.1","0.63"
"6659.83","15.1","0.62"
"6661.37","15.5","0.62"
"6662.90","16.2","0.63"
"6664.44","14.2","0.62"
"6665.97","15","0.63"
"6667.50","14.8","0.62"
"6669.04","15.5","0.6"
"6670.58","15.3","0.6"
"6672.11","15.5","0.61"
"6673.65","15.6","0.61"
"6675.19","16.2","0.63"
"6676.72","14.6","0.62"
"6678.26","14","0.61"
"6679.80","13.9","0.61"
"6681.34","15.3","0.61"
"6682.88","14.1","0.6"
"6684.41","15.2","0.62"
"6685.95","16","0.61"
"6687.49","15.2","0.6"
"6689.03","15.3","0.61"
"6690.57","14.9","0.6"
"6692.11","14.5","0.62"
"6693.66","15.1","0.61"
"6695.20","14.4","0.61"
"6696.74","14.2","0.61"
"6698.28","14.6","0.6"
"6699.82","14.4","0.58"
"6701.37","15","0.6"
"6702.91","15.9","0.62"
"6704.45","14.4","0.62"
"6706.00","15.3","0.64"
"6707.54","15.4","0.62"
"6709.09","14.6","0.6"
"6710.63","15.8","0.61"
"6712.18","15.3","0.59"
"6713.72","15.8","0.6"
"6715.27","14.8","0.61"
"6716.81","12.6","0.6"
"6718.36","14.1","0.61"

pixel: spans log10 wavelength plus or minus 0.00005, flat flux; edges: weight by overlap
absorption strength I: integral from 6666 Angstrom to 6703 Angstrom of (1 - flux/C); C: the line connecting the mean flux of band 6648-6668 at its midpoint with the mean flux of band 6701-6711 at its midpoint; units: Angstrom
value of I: 0.8 Angstrom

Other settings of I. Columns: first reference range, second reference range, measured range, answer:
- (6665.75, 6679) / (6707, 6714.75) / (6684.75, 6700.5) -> 0.4 Angstrom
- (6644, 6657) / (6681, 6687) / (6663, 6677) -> 0.1 Angstrom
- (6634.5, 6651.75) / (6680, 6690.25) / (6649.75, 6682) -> 0.4 Angstrom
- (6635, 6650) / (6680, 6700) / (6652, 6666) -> 0.1 Angstrom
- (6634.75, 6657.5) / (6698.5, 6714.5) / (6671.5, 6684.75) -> 0.4 Angstrom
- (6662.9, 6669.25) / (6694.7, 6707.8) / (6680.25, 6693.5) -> -0.1 Angstrom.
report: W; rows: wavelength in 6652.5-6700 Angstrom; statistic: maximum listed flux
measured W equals 16.2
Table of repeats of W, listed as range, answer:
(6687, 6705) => 15.9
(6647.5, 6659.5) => 16.8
